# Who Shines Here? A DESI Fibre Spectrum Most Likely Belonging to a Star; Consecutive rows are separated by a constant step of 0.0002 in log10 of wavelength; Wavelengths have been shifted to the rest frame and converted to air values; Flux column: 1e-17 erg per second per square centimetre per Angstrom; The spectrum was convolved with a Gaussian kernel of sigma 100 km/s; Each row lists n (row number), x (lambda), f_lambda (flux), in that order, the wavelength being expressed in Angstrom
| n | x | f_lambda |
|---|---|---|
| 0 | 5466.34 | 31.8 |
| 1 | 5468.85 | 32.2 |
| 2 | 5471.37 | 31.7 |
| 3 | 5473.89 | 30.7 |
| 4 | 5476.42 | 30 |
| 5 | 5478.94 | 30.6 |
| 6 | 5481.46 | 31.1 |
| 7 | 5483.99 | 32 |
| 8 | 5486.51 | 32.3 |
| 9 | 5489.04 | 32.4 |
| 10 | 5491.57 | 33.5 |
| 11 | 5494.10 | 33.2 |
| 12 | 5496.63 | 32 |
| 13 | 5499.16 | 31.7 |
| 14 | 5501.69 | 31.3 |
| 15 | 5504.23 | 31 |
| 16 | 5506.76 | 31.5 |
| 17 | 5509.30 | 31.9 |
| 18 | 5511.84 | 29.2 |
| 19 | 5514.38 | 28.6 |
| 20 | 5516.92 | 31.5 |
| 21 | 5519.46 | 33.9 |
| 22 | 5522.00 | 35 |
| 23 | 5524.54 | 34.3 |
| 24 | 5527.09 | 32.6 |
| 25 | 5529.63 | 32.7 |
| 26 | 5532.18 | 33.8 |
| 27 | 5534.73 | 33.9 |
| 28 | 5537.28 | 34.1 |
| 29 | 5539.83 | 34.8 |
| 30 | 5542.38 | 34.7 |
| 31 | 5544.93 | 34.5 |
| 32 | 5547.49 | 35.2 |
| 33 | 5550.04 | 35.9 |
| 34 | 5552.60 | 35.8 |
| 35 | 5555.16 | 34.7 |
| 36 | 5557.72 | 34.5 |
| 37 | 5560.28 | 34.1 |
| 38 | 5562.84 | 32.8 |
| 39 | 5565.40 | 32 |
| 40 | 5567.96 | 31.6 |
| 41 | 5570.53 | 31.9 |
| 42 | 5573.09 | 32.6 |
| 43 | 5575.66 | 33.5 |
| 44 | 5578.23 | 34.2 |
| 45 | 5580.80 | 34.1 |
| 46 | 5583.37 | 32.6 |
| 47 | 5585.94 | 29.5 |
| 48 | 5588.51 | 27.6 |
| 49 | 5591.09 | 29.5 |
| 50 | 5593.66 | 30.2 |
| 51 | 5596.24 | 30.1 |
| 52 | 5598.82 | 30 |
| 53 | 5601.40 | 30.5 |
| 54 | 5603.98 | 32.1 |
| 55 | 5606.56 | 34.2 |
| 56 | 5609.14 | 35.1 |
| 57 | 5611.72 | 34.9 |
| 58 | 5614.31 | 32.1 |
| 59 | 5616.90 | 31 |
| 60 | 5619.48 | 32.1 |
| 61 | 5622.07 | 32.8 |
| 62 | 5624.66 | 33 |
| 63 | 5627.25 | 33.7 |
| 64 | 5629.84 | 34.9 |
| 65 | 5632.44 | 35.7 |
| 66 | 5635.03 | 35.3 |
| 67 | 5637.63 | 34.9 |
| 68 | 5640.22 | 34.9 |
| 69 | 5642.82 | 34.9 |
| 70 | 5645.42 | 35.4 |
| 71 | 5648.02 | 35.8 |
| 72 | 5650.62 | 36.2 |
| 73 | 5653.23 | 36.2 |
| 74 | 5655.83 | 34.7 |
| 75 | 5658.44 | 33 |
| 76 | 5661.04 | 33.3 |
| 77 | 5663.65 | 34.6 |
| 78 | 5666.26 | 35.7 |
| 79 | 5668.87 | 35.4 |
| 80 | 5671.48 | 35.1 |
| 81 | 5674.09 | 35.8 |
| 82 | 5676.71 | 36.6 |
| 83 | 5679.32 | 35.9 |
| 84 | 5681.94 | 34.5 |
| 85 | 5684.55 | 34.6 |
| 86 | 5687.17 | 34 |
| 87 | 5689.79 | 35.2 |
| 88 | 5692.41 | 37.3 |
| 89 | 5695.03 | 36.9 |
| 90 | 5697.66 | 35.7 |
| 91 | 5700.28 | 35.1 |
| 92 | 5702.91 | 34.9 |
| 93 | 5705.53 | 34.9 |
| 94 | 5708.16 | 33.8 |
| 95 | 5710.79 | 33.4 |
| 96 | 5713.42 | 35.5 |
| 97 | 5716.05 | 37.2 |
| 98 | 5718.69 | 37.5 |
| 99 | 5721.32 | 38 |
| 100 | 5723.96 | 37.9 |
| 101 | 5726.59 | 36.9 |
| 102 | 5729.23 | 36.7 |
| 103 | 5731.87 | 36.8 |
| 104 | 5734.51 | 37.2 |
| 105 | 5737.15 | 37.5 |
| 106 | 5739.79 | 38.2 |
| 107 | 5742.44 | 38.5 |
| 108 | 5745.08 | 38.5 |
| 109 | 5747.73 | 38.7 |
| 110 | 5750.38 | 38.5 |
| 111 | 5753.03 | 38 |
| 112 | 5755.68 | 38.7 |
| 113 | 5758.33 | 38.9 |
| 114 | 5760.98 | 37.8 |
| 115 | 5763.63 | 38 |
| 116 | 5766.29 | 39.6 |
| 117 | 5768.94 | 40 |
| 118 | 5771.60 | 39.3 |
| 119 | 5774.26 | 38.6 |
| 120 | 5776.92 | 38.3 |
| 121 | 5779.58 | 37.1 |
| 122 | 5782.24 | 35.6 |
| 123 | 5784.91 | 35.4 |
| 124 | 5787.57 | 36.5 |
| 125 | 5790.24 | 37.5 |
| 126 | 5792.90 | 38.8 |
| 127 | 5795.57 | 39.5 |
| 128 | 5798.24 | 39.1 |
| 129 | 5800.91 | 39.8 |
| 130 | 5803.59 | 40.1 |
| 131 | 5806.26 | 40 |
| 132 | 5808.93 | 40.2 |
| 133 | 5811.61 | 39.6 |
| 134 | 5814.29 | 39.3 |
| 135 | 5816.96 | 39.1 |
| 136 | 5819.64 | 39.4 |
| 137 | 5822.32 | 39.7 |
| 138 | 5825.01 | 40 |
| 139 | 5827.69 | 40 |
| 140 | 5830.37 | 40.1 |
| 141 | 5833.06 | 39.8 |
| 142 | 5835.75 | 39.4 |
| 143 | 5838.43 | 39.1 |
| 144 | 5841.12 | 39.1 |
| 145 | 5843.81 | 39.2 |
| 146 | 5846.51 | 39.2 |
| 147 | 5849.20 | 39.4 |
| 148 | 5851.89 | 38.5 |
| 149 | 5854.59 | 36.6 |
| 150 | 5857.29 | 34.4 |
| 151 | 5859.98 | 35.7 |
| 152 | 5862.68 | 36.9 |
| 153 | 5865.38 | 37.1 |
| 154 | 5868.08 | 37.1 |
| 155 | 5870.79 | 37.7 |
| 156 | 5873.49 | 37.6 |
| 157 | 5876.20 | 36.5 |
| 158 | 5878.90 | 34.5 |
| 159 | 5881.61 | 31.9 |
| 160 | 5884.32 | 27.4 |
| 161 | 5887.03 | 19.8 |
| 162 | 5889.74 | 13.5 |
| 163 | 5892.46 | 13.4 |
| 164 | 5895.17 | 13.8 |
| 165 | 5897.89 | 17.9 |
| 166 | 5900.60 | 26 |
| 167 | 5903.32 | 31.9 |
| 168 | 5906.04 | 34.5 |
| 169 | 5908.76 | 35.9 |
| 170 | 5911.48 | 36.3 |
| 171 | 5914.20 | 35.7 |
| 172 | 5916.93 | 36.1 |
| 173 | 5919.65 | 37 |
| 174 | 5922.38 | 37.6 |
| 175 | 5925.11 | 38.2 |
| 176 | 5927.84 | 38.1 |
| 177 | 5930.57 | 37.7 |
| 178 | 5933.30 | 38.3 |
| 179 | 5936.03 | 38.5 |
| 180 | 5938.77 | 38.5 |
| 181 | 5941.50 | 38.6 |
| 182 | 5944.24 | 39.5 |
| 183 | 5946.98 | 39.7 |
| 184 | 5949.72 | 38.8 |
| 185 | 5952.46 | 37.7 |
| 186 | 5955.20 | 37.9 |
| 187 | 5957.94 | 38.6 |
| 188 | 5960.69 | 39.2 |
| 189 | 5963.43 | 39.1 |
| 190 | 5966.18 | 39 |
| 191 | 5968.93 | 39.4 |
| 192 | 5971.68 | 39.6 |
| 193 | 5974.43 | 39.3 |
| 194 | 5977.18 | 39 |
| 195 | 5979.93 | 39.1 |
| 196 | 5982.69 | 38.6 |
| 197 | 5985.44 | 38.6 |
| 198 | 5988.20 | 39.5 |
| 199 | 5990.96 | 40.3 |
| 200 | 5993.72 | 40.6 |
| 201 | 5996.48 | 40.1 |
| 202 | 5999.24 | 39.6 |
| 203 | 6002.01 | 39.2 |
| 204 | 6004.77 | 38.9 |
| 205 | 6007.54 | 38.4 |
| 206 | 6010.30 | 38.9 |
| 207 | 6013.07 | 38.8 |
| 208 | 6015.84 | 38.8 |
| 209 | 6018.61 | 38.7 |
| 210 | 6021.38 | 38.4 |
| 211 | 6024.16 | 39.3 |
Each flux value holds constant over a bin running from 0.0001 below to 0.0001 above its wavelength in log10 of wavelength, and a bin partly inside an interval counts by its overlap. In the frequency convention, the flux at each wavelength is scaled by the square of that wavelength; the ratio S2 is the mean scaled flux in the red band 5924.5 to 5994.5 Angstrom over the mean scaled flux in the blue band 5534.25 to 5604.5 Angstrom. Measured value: 1.4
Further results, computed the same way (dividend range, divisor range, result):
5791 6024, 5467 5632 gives 1.28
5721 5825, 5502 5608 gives 1.27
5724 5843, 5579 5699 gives 1.20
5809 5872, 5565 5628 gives 1.31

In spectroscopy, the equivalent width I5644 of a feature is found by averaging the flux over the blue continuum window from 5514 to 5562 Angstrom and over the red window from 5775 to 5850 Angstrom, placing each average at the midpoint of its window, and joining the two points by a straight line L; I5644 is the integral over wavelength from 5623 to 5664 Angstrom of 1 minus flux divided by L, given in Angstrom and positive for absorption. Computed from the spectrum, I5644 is 1.3 Angstrom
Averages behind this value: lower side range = 34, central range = 34.8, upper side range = 38.9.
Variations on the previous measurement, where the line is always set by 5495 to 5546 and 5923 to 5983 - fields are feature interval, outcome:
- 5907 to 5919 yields 0.7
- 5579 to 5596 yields 1.5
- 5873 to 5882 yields 0.6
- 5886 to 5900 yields 8.0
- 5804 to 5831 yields -2.1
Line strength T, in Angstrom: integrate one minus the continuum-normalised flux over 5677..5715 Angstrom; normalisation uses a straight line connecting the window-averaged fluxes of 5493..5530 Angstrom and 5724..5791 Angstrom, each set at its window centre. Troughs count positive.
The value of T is 1.3 Angstrom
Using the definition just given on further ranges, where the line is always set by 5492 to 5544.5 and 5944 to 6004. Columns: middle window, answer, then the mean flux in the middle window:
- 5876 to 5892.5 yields 5.42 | 25.4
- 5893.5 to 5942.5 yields 5.93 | 33.8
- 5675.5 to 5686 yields -0.12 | 35.4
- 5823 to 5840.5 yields -1.21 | 39.7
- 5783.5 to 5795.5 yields -0.25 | 37.3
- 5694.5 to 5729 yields -0.54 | 36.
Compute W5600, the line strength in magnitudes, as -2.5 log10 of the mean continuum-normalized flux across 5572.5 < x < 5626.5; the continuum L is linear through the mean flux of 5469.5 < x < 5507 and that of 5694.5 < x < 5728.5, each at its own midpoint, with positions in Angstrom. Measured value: 0.06 mag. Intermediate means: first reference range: 31.7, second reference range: 36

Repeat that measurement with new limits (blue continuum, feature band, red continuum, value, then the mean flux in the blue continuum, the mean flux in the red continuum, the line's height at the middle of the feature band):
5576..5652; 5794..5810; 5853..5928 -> -0.23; 33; 31.7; 32.1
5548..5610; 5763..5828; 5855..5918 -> -0.24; 32.5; 30.6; 31.1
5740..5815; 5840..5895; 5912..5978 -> 0.17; 38.6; 38.3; 38.4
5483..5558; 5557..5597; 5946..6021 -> 0.06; 33.1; 39.1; 33.8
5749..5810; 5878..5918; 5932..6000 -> 0.39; 38.5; 39.1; 38.9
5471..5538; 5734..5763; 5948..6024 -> -0.08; 32.1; 39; 35.6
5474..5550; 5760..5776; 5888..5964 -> -0.17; 32.6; 33.8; 33.3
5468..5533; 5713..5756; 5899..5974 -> -0.09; 31.9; 37.3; 34.8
